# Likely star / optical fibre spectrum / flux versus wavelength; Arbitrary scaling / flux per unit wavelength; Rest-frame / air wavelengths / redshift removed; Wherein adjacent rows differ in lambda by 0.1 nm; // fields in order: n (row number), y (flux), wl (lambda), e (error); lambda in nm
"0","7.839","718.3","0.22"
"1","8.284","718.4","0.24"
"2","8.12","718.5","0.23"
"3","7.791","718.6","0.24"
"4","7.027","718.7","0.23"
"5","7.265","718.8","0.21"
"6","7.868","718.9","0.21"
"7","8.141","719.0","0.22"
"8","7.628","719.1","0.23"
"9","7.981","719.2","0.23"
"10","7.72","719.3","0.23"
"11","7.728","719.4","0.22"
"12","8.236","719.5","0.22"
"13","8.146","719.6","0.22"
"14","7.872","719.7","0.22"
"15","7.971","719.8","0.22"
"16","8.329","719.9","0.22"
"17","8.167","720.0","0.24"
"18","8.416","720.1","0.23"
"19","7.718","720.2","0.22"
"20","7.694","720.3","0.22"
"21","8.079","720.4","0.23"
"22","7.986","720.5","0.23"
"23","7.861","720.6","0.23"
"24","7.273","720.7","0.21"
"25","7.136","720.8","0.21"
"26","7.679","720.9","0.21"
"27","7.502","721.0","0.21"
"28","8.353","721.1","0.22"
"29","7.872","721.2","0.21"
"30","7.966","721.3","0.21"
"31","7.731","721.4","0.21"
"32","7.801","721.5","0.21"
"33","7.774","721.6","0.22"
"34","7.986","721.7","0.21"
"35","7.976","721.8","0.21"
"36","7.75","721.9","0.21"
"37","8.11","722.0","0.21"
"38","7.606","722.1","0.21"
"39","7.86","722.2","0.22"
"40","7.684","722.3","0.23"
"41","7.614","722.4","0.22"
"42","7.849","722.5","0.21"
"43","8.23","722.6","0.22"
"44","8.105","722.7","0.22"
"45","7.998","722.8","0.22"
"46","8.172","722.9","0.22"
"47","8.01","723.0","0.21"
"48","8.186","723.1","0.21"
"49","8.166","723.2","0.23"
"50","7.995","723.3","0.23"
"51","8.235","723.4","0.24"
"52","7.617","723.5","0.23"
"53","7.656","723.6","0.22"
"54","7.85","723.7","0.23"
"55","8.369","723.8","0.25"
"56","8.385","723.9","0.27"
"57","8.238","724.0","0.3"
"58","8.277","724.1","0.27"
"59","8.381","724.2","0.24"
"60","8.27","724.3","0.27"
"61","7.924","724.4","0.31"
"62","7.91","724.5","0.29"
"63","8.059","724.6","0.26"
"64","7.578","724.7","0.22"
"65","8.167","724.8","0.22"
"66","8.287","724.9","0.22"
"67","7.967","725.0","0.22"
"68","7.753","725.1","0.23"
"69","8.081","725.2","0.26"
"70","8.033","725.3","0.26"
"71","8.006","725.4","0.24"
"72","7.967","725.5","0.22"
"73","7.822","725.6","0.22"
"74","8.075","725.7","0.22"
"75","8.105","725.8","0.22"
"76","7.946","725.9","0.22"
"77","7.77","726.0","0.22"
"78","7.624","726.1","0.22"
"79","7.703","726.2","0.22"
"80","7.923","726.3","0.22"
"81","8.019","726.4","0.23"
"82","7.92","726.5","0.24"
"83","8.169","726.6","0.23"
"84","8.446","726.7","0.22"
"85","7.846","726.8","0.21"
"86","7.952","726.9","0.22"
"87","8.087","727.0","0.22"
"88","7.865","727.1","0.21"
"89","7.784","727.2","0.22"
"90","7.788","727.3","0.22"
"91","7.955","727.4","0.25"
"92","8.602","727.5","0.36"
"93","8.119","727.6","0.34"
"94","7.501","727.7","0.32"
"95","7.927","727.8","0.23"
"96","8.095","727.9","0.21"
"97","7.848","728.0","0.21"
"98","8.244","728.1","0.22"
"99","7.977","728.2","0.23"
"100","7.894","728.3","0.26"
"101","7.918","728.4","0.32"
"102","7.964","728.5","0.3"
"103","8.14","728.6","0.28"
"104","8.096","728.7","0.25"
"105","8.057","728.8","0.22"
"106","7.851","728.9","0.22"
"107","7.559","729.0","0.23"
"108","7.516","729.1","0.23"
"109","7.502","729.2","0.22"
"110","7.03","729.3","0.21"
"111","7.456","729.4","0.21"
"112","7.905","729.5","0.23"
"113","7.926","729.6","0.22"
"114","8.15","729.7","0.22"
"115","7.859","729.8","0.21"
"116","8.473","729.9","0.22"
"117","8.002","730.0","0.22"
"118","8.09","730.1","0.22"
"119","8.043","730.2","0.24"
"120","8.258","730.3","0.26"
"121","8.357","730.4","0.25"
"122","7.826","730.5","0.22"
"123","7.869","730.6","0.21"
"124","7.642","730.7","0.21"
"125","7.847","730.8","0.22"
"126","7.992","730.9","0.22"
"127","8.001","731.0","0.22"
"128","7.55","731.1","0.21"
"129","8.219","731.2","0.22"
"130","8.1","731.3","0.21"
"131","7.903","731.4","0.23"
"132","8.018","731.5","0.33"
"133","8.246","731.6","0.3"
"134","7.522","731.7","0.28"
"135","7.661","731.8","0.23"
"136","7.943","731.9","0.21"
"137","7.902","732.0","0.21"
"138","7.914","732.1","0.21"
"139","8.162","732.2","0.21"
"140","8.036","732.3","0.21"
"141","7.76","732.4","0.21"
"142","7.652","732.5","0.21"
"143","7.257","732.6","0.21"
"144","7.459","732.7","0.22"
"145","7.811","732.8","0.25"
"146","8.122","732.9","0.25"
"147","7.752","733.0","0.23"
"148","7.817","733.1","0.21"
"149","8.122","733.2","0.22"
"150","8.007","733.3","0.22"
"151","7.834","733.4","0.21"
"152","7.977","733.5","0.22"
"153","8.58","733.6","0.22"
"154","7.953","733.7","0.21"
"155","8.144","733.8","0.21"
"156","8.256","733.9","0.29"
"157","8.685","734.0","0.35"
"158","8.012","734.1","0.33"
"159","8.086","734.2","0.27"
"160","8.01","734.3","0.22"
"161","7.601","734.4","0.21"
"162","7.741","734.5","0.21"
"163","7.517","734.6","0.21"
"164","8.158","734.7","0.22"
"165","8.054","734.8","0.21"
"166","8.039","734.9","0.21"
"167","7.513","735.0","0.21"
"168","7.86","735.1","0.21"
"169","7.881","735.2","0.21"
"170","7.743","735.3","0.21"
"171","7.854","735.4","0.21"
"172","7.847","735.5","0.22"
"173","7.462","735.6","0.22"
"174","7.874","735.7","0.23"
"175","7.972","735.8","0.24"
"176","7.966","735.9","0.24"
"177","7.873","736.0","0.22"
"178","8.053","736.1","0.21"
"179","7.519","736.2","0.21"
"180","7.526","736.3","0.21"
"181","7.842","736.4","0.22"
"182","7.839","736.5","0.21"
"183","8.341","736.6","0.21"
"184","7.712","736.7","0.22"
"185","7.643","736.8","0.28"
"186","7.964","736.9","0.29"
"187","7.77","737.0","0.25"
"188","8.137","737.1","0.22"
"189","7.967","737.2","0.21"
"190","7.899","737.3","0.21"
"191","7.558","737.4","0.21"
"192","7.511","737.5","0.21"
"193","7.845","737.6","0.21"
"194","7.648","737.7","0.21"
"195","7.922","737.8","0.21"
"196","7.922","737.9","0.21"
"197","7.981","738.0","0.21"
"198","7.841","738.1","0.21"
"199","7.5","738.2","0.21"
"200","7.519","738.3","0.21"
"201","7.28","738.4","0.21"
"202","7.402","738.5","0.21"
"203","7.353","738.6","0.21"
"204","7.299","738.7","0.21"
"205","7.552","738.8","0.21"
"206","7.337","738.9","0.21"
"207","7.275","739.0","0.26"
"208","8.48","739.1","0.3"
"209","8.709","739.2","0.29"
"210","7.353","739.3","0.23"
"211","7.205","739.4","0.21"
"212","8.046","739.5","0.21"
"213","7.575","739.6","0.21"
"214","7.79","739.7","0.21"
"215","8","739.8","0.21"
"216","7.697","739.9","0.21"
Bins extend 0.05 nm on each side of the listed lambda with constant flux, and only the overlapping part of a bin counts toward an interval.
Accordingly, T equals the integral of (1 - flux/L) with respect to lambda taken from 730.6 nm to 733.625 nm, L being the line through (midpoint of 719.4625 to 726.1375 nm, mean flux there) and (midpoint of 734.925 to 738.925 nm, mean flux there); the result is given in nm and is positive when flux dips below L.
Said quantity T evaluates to -0.028 nm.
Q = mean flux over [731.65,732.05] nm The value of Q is 7.76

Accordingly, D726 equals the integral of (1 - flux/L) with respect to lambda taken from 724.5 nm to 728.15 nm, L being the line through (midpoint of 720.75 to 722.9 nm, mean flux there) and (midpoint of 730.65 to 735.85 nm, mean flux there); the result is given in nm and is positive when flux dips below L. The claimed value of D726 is -0.05 nm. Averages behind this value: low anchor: 7.85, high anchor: 7.91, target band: 7.97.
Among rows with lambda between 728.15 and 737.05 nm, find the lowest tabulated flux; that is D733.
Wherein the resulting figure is 7.03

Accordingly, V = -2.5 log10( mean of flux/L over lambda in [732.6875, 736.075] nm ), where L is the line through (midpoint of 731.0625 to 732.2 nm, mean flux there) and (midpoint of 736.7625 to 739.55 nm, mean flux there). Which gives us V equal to -0.01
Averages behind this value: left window 7.92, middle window 7.93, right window 7.71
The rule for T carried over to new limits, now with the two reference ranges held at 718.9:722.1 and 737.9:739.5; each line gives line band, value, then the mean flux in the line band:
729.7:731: -0.05 nm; 8.03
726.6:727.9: -0.04 nm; 8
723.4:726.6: -0.07 nm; 8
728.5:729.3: 0.00 nm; 7.78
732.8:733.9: -0.05 nm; 8.03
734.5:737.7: -0.07 nm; 7.83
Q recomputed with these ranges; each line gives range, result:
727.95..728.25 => 8.02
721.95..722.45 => 7.77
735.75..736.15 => 7.97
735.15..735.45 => 7.83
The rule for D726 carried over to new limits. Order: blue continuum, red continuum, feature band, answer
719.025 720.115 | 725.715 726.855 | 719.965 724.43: 0.02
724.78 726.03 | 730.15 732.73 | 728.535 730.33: 0.01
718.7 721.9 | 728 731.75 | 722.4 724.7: -0.06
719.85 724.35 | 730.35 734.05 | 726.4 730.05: 0.01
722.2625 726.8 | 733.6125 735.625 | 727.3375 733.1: 0.05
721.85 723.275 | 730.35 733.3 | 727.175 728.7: -0.02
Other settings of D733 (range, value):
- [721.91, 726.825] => 7.578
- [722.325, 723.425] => 7.614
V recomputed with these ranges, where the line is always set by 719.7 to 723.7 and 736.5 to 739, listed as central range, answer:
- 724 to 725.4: -0.027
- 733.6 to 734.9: -0.041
